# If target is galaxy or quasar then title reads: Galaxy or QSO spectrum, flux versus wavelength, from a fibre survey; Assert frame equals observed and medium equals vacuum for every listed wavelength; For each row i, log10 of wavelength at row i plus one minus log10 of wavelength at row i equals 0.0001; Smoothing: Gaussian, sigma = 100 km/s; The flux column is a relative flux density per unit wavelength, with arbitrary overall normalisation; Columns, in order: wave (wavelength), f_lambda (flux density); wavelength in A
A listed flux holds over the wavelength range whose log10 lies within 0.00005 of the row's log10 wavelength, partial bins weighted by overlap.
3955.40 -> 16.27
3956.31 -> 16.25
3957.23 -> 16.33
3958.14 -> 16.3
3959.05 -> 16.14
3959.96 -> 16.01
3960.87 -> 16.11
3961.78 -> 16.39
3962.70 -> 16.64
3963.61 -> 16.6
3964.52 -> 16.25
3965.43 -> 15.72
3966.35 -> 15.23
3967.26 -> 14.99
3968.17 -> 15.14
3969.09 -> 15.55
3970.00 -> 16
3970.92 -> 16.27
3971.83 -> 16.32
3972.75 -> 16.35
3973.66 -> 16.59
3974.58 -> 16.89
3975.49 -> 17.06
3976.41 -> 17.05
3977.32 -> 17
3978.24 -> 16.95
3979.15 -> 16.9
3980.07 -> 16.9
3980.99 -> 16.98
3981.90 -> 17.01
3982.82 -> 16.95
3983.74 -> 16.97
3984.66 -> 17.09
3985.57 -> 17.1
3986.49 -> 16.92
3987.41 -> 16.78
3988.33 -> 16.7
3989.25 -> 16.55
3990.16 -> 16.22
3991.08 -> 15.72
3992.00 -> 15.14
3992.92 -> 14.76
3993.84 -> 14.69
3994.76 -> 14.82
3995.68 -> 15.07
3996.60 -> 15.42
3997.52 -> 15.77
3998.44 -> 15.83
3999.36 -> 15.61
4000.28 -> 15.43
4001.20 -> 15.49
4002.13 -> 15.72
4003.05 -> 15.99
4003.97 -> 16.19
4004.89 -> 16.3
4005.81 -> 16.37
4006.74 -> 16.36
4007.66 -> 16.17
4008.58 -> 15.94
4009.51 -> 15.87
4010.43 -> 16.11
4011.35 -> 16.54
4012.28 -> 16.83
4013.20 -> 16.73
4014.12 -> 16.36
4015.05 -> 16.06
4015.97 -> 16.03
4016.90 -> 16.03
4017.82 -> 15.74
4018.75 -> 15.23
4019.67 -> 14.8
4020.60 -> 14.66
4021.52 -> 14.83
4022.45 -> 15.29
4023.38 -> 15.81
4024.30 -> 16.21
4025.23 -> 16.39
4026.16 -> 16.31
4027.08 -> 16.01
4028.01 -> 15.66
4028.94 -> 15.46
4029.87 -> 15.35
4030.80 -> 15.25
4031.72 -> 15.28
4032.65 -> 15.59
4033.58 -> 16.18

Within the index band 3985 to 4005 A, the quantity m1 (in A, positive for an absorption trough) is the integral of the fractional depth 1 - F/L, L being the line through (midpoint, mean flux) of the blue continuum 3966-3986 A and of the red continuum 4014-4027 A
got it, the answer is 0.4 A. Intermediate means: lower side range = 16.5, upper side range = 15.7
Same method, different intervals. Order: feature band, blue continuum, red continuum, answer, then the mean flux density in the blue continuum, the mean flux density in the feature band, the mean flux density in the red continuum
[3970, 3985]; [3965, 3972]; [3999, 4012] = -1.0 A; 15.6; 16.8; 16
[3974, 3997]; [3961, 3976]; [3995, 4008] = -0.6 A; 16.1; 16.4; 15.8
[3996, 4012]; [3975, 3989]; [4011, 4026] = 0.3 A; 17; 15.9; 15.8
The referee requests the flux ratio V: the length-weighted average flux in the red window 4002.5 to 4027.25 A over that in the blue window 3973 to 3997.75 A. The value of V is 1.0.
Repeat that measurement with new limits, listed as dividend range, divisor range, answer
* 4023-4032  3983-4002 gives 0.99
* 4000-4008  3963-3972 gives 1.01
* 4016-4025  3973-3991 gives 0.92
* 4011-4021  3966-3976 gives 0.99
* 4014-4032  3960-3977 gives 0.97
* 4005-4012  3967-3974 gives 1.02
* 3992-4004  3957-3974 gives 0.96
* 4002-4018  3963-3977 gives 1.00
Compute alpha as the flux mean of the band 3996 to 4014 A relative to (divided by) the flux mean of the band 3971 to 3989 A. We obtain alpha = 0.95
